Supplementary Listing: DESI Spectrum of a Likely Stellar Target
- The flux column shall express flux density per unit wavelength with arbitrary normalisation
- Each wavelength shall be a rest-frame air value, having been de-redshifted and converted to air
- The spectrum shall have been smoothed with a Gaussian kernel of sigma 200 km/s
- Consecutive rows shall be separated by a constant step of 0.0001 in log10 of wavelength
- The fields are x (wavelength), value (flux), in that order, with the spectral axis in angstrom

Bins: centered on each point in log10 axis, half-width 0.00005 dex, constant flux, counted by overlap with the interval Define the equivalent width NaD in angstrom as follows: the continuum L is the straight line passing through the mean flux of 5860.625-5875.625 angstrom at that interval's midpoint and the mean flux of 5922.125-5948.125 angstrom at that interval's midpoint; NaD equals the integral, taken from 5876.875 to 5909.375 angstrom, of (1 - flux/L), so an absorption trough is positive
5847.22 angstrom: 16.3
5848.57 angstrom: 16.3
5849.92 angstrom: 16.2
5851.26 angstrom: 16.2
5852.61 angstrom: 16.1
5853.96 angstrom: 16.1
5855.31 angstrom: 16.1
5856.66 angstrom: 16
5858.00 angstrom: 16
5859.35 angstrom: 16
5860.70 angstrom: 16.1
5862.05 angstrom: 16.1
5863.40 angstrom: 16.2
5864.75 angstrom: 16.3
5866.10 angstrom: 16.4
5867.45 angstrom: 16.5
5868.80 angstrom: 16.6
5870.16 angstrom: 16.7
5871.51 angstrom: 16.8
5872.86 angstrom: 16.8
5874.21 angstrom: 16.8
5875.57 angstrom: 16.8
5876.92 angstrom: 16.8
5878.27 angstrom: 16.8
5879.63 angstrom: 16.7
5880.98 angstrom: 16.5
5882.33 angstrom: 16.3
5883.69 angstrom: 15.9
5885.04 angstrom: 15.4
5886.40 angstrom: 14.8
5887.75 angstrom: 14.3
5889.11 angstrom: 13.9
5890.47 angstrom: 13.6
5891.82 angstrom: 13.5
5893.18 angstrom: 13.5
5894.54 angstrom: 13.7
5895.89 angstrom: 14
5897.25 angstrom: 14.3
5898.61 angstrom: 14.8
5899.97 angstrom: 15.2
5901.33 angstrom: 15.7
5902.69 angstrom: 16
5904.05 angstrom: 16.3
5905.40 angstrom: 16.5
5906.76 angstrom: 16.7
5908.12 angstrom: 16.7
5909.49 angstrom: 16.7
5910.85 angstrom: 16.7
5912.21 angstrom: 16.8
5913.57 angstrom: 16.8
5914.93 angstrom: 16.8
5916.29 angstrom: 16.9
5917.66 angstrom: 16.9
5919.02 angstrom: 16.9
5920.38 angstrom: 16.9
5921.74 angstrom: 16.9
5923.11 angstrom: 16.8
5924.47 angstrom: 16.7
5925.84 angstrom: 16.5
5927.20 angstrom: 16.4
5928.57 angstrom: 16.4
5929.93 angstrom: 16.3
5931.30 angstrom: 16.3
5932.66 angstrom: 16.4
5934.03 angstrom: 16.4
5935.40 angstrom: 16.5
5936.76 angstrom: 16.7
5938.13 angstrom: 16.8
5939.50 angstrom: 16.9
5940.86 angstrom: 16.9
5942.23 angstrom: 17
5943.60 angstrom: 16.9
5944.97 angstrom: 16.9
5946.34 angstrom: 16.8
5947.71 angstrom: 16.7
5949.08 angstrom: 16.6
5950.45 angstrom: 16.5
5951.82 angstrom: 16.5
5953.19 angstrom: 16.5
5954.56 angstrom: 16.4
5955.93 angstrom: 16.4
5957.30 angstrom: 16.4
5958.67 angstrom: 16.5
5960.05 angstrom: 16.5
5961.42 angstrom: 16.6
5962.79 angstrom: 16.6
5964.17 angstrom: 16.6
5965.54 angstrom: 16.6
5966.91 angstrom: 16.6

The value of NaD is 2.4 angstrom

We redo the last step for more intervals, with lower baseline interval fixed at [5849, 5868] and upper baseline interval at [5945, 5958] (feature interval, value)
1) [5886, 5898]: 1.7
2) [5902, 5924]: -0.4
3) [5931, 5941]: -0.1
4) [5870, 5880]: -0.3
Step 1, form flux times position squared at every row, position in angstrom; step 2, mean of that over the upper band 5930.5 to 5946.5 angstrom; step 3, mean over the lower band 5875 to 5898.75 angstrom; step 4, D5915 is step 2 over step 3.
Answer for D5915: 1.13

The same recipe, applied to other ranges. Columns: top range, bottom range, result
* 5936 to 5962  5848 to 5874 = 1.05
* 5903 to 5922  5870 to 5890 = 1.06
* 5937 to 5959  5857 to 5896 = 1.08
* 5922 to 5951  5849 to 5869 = 1.06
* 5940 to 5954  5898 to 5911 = 1.05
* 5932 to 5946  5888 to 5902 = 1.20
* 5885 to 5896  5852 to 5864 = 0.88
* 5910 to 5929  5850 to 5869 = 1.06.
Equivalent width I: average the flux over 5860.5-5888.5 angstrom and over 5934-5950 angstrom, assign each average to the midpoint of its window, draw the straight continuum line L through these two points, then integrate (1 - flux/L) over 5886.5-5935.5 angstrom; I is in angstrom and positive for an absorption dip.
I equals 2.0 angstrom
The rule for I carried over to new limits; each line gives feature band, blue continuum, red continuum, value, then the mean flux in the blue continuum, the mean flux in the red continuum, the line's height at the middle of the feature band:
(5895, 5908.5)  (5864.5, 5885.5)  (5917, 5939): 0.8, 16.5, 16.6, 16.6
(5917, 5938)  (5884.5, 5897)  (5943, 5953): -1.2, 14.1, 16.7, 15.7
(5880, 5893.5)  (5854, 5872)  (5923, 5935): 1.2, 16.3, 16.4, 16.3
